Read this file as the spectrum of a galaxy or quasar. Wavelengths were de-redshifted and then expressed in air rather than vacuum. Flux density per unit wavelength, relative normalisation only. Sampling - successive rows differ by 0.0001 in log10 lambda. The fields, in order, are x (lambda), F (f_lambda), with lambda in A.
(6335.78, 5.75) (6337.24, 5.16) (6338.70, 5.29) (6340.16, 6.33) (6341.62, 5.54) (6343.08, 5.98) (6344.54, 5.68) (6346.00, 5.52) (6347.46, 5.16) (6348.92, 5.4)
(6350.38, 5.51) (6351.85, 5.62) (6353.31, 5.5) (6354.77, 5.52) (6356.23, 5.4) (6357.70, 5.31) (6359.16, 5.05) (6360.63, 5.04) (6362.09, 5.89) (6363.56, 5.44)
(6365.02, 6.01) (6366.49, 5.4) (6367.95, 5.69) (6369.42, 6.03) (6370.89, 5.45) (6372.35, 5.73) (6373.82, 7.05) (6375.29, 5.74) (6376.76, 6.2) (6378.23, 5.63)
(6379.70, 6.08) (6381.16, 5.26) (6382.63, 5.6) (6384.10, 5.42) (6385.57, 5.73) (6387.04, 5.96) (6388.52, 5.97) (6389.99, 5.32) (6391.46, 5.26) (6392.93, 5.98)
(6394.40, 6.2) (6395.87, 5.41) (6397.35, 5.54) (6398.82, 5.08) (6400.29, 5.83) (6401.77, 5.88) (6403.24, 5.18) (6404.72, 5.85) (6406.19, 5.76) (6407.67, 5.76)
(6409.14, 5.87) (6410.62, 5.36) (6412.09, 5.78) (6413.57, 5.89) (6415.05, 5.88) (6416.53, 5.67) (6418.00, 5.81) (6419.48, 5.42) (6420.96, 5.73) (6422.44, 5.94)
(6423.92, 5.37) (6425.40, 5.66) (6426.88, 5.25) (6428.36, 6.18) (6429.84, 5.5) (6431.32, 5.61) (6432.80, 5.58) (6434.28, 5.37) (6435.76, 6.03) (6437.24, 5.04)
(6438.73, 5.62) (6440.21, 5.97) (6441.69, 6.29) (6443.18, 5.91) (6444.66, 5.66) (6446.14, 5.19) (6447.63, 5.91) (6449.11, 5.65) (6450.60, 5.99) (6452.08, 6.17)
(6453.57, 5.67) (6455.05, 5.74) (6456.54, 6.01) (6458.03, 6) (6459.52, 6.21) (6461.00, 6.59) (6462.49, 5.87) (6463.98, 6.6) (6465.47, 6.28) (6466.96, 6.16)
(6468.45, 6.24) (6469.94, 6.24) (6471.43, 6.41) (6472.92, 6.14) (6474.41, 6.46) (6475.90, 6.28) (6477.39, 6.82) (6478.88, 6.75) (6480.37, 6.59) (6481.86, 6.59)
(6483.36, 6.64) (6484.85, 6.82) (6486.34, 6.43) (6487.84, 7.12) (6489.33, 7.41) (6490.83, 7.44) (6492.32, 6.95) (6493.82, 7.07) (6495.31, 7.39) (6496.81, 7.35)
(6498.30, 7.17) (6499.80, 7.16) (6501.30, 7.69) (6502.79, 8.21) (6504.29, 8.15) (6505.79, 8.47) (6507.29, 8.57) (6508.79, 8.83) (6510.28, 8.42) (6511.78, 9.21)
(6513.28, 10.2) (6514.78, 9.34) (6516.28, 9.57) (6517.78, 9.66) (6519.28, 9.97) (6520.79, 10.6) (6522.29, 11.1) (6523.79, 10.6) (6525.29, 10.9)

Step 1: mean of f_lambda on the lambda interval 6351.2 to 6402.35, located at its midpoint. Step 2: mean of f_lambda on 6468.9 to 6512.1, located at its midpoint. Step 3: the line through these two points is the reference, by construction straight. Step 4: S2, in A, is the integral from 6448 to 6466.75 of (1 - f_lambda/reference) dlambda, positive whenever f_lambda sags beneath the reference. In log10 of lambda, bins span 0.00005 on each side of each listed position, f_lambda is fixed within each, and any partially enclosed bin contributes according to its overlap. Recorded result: 2.0 A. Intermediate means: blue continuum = 5.66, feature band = 6.06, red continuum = 7.24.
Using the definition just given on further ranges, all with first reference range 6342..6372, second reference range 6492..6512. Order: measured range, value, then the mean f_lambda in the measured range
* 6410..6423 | 1.6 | 5.72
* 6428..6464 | 5.9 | 5.84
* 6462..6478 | 2.3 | 6.32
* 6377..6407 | 2.2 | 5.66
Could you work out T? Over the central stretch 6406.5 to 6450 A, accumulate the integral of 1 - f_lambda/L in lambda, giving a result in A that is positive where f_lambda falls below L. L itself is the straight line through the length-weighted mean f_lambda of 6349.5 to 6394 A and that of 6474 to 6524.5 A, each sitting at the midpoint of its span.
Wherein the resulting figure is 6.6 A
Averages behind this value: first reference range 5.66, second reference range 8.04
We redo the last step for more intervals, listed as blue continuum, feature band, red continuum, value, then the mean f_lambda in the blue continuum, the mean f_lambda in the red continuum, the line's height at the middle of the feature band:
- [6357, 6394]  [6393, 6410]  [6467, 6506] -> 0.9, 5.7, 6.97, 5.99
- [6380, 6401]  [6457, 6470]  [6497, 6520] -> 2.2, 5.62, 8.68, 7.51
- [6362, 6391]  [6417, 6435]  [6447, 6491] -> 1.4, 5.77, 6.36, 6.09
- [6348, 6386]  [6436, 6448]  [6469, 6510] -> 1.6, 5.64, 7.17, 6.57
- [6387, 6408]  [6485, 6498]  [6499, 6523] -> 2.1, 5.65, 9.06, 8.48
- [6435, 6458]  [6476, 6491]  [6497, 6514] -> 1.2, 5.8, 8.34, 7.39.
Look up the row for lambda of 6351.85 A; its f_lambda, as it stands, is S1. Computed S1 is 5.62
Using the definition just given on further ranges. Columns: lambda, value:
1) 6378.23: 5.63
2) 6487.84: 7.12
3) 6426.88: 5.25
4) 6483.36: 6.64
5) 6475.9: 6.28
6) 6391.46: 5.26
